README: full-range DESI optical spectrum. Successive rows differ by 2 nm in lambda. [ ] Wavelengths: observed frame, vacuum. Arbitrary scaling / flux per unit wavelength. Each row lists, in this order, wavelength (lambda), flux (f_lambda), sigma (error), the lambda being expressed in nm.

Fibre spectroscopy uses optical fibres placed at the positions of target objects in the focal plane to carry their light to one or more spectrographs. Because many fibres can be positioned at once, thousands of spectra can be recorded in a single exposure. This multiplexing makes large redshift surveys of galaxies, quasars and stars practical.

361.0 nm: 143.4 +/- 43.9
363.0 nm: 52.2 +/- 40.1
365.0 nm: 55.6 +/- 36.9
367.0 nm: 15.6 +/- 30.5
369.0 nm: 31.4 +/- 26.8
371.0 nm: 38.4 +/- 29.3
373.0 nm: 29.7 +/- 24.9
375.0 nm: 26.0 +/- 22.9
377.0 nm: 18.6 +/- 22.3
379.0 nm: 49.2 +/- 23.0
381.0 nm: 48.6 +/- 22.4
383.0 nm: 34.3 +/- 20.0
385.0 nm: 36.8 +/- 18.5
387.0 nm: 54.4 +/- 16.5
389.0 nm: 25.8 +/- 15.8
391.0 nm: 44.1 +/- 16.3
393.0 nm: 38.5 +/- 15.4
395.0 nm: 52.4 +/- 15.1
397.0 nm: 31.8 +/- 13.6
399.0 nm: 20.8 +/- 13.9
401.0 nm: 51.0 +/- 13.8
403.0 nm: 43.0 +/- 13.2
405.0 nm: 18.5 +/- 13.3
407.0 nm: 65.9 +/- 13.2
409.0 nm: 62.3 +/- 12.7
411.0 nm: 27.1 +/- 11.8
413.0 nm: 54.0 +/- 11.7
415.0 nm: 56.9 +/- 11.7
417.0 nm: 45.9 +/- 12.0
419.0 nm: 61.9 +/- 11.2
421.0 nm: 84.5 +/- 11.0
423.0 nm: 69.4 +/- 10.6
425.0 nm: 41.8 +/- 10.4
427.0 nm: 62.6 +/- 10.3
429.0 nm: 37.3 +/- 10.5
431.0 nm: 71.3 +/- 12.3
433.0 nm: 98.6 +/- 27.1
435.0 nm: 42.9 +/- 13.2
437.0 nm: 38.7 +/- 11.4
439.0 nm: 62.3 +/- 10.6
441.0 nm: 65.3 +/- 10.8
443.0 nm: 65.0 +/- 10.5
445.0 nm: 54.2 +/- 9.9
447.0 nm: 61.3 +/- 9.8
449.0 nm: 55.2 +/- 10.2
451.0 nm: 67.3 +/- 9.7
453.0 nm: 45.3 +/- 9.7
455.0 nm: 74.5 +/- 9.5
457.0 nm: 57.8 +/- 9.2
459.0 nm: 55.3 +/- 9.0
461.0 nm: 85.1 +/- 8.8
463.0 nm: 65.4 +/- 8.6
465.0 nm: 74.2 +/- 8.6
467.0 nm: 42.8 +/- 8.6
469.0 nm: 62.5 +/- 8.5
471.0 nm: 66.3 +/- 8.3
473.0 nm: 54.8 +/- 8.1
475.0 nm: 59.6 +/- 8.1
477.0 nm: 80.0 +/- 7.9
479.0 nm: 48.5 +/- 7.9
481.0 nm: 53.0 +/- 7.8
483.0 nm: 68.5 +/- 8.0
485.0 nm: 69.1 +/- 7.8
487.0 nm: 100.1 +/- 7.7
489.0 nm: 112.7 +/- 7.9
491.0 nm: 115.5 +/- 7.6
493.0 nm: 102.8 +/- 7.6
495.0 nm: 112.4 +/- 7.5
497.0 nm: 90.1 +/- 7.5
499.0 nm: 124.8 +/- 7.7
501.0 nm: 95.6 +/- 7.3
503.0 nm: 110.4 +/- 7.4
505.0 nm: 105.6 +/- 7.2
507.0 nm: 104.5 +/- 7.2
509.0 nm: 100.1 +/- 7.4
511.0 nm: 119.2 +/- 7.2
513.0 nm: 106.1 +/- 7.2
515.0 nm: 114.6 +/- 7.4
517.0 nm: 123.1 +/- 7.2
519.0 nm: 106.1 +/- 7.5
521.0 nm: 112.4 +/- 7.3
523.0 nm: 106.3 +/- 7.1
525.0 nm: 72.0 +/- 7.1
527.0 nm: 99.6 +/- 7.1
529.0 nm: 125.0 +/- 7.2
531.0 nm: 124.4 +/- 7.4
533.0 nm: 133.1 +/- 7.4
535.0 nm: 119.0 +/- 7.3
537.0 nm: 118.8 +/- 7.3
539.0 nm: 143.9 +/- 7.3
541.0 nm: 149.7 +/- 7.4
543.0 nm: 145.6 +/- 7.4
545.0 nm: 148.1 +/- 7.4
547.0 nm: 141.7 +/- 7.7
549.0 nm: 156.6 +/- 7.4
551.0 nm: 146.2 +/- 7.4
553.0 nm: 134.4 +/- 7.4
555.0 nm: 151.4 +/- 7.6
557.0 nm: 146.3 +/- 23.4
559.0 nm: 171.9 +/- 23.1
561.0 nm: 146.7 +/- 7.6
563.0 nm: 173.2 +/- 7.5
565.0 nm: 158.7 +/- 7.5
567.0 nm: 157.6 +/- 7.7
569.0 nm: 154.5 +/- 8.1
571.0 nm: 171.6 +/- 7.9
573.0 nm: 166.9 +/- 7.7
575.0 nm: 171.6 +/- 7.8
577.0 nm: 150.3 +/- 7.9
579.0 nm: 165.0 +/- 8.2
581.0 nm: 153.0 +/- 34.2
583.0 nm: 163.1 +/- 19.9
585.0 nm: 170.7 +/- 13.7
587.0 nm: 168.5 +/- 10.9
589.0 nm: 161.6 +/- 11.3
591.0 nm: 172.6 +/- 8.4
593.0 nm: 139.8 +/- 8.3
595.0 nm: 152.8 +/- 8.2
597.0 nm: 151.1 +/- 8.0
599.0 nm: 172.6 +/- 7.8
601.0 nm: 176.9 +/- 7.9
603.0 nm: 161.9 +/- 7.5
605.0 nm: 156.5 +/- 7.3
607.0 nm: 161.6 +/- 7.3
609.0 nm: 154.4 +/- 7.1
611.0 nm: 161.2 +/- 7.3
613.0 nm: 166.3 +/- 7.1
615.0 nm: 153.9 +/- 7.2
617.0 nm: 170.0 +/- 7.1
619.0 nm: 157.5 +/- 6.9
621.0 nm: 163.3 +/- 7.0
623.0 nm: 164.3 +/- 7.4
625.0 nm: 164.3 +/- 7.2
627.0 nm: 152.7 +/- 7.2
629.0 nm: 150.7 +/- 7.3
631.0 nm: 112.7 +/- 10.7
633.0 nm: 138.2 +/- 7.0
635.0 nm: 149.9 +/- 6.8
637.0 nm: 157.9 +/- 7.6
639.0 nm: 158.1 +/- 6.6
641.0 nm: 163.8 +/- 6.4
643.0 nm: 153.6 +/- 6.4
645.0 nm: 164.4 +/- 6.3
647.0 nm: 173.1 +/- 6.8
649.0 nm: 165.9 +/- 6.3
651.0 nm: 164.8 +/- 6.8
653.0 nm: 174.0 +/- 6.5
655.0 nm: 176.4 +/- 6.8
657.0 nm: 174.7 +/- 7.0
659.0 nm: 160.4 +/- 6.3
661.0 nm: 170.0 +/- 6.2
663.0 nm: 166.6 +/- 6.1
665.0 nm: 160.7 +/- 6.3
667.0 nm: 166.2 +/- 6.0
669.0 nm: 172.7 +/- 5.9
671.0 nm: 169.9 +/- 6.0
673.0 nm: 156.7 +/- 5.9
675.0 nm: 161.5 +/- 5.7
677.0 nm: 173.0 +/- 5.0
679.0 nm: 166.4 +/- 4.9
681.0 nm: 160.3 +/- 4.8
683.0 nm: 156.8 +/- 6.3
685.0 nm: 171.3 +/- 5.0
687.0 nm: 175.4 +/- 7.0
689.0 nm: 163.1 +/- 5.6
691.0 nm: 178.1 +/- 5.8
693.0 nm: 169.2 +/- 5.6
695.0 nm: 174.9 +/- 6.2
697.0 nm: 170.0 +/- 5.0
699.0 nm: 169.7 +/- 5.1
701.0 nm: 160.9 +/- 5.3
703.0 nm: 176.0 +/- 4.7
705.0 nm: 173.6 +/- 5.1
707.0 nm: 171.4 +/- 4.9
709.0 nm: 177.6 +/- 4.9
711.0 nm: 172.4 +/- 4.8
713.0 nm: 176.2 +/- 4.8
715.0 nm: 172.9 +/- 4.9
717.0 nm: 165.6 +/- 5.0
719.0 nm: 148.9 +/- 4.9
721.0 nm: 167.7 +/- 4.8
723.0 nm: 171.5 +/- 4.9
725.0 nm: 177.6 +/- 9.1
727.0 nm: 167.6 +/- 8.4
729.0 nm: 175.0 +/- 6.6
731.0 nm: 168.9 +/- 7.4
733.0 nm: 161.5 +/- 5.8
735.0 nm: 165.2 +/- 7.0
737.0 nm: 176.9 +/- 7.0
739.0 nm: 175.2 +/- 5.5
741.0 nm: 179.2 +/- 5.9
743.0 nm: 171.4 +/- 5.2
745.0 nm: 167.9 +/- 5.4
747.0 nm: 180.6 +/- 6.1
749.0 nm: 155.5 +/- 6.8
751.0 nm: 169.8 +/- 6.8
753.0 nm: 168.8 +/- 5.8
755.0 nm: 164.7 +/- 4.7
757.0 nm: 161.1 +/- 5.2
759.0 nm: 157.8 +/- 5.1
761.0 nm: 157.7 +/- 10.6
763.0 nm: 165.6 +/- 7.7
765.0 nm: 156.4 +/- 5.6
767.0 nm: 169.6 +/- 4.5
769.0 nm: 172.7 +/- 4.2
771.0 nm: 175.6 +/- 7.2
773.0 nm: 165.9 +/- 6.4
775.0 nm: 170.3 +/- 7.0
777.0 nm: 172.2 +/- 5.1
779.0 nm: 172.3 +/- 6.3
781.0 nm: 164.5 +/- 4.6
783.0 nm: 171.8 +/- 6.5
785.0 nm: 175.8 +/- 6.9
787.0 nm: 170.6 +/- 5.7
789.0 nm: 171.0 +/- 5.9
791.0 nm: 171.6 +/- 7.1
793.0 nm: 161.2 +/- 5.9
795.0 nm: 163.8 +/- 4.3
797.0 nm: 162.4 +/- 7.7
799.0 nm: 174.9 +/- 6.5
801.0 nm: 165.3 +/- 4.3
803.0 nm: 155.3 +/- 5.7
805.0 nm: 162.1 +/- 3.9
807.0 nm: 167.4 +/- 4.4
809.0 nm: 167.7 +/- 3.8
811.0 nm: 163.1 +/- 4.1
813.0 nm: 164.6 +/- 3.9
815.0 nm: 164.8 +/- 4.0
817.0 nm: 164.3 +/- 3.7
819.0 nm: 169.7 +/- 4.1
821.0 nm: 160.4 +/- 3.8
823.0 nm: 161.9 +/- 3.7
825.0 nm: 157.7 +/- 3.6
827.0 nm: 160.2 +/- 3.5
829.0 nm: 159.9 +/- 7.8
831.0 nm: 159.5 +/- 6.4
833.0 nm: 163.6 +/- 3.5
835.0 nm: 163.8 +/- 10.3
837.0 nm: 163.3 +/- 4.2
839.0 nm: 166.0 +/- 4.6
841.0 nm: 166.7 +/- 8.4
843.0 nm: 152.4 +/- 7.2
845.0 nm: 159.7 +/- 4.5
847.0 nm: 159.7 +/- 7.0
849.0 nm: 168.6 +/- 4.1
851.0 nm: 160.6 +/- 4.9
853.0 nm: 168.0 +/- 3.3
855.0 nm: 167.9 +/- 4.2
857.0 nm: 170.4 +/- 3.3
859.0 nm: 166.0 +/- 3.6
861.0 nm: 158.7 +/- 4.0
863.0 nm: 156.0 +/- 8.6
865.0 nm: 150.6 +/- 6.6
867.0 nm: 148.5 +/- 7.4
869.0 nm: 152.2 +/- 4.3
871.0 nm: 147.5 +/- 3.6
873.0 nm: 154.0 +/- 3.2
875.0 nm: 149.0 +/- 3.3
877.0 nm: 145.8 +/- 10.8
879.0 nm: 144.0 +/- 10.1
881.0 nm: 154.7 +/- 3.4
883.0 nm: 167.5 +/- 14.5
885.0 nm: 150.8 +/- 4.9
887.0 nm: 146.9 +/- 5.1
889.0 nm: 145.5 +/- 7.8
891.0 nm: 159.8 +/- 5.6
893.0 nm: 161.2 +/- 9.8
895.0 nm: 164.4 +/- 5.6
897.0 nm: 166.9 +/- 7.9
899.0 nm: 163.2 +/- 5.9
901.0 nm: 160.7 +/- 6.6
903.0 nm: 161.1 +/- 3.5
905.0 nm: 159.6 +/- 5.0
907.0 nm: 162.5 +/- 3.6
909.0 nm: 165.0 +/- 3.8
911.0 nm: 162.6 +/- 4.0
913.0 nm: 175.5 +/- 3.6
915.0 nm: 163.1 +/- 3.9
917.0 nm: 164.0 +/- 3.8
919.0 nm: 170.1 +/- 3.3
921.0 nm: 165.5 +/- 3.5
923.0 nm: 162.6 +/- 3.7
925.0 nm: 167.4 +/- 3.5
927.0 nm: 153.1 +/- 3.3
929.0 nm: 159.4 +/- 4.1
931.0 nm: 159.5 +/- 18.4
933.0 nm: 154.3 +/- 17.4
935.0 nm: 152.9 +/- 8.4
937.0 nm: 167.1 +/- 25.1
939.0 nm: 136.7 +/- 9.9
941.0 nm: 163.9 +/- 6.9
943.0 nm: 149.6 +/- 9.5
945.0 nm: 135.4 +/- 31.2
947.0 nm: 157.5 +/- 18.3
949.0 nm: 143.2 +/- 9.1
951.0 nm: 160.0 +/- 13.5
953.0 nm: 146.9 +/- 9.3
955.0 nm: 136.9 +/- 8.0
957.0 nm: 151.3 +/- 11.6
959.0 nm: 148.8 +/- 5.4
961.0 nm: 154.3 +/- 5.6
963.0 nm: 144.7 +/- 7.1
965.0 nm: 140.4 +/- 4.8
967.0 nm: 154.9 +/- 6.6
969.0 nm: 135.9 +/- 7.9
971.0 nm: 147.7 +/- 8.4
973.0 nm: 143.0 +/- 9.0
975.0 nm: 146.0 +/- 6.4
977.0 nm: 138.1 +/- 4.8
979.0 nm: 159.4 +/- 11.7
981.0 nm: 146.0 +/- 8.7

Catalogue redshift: 0.22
